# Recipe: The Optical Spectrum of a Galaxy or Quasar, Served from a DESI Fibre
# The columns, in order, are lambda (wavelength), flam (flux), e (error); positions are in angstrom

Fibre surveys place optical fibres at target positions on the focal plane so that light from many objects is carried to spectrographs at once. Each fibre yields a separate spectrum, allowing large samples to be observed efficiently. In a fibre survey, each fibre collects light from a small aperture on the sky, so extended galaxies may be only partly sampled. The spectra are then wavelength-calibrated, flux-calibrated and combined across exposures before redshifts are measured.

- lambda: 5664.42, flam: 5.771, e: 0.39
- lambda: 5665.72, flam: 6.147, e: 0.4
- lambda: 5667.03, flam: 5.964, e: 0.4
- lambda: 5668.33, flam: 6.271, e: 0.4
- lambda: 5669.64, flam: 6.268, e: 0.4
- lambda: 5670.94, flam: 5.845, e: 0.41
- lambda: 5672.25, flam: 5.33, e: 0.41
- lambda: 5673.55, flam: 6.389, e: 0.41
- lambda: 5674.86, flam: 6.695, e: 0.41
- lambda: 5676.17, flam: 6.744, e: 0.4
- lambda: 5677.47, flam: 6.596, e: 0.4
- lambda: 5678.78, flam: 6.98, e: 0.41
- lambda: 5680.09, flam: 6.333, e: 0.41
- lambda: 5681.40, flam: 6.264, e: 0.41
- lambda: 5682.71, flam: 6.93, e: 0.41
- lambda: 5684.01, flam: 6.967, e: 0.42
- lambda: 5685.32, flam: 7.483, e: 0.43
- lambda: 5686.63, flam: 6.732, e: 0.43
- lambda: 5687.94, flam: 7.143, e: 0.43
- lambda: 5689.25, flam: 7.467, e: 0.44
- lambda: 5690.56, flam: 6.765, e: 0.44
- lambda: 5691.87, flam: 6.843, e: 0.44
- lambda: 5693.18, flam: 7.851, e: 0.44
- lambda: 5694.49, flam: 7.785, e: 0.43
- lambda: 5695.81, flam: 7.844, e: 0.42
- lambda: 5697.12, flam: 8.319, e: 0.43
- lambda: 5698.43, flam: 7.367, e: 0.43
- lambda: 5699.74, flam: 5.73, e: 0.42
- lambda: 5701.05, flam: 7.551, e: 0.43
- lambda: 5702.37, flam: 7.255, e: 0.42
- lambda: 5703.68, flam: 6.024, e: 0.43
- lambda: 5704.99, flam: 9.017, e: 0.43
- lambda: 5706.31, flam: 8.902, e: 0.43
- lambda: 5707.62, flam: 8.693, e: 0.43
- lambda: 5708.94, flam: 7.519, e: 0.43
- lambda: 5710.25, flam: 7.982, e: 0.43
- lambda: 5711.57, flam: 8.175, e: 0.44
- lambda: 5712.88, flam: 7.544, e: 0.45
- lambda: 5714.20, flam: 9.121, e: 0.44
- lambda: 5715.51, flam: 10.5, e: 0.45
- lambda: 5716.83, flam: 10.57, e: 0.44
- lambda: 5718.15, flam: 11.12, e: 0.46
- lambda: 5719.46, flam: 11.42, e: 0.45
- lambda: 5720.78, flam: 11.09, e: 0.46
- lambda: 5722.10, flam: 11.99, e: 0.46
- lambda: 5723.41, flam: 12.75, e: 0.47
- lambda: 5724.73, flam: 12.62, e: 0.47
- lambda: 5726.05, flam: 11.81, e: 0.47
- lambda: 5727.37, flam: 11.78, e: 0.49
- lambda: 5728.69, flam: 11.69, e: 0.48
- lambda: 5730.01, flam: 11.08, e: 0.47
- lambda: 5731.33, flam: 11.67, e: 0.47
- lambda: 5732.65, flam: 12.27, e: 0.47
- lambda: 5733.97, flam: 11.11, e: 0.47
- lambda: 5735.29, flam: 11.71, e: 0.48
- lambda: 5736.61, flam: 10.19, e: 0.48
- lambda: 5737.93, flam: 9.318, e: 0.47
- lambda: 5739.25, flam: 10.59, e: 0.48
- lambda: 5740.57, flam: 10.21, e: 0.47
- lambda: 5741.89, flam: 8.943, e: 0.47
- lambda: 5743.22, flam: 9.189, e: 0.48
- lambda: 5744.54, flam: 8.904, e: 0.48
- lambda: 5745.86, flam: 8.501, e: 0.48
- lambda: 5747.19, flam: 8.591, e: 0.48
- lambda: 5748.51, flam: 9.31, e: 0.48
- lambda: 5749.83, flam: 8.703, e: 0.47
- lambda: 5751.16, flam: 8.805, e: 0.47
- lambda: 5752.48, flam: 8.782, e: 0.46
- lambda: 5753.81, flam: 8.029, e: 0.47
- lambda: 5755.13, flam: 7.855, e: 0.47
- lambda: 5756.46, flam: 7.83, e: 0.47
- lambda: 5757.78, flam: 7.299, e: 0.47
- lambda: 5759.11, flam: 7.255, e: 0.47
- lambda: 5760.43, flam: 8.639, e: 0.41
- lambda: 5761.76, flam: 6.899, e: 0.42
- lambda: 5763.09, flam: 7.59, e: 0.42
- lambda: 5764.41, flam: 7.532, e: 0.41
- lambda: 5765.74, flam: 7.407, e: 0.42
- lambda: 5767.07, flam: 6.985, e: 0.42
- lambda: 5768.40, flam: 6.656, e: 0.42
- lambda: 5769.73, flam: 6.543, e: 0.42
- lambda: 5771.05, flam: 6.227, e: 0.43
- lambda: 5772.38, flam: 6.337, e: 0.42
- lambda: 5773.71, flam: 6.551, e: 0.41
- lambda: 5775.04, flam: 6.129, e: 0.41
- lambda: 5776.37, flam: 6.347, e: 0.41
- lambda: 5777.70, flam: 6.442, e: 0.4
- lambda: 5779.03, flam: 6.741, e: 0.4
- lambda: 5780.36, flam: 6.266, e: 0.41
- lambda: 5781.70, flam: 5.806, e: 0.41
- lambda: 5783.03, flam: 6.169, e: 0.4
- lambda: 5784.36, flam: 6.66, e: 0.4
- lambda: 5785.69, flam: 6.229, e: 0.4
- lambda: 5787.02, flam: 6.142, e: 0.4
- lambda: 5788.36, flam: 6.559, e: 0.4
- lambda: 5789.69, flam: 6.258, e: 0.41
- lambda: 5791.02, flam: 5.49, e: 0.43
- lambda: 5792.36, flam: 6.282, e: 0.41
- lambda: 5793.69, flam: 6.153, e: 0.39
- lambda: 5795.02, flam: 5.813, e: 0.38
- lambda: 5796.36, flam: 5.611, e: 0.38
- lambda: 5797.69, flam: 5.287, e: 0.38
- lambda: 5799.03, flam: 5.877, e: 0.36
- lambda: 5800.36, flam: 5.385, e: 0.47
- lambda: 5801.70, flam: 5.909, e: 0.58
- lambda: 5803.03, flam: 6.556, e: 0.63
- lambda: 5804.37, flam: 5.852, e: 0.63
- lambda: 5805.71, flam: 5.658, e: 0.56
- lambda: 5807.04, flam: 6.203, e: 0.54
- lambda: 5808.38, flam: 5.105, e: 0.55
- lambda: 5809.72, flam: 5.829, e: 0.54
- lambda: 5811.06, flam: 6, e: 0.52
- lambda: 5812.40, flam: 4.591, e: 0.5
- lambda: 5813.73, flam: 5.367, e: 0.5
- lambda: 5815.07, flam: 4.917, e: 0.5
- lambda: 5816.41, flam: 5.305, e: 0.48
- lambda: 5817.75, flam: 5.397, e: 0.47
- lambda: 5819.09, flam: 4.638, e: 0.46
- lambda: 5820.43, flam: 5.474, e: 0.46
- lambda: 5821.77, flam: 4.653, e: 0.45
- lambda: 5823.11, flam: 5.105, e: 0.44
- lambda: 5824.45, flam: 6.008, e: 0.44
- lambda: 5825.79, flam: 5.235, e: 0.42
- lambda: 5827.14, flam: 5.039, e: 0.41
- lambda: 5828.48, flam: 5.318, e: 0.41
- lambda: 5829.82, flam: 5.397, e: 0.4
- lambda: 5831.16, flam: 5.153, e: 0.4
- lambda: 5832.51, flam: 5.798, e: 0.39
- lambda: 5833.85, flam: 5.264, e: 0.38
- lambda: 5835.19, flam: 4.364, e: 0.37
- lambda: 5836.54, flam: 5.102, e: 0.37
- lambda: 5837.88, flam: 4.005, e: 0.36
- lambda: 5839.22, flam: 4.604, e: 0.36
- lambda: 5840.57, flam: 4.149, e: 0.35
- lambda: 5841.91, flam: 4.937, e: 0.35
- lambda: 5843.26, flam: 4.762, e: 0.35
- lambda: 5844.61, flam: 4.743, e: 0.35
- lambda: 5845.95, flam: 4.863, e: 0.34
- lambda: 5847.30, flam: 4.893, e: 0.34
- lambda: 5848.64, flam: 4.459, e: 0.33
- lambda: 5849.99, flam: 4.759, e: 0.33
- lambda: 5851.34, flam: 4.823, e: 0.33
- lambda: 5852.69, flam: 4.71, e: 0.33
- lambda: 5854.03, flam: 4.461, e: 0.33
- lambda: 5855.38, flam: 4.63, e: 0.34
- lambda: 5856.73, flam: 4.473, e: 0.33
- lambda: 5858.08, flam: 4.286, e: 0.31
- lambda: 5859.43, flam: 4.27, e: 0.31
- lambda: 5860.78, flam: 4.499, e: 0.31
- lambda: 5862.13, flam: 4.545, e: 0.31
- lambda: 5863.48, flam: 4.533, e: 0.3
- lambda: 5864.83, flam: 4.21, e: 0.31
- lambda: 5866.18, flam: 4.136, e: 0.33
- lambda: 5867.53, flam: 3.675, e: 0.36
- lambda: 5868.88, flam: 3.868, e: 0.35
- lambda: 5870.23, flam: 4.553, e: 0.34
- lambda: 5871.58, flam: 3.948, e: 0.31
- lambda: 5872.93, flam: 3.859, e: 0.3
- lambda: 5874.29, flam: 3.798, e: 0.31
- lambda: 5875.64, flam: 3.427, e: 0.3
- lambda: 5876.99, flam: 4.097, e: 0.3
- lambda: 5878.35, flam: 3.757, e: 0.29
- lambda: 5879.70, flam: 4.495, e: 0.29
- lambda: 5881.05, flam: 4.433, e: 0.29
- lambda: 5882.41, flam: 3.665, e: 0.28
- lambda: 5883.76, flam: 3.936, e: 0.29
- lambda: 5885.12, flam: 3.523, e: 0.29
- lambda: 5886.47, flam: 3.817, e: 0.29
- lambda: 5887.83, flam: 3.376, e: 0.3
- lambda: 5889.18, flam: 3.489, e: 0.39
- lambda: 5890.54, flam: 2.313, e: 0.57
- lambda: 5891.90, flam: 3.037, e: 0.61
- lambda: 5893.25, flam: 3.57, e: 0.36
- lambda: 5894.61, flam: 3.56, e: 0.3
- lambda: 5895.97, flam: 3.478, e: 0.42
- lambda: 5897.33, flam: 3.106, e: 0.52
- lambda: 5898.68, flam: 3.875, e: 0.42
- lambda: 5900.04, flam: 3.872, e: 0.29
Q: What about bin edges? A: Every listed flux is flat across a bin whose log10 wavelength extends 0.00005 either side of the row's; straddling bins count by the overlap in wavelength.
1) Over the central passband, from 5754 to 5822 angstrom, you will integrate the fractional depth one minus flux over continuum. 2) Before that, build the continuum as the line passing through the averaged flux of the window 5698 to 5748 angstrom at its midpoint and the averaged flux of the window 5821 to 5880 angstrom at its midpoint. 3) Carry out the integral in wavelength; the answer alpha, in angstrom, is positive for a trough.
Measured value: 8.6 angstrom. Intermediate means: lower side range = 9.76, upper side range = 4.58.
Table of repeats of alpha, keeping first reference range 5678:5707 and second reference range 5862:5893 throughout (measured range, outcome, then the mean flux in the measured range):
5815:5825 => -0.61 angstrom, 5.19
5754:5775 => -4.38 angstrom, 7.16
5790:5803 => -1.17 angstrom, 5.81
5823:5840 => -1.50 angstrom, 5.1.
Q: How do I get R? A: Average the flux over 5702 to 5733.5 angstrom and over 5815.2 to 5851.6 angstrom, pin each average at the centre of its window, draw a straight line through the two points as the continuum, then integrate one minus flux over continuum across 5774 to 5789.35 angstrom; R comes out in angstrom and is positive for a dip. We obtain 2.0 angstrom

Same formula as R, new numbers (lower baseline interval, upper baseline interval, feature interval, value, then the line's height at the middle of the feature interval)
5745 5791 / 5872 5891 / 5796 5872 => 2.7 angstrom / 5.17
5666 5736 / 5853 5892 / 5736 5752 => -4.1 angstrom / 7.36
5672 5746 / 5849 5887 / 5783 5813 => 1.6 angstrom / 6.23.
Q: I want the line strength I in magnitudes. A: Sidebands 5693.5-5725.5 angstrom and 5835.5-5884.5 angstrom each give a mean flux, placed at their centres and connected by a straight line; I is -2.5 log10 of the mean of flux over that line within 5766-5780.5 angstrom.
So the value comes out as 0.09 mag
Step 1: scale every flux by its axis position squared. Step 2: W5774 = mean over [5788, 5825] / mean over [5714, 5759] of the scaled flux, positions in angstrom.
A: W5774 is 0.6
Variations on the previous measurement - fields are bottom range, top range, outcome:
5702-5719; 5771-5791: 0.74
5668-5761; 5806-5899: 0.55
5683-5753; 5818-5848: 0.56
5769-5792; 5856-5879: 0.67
